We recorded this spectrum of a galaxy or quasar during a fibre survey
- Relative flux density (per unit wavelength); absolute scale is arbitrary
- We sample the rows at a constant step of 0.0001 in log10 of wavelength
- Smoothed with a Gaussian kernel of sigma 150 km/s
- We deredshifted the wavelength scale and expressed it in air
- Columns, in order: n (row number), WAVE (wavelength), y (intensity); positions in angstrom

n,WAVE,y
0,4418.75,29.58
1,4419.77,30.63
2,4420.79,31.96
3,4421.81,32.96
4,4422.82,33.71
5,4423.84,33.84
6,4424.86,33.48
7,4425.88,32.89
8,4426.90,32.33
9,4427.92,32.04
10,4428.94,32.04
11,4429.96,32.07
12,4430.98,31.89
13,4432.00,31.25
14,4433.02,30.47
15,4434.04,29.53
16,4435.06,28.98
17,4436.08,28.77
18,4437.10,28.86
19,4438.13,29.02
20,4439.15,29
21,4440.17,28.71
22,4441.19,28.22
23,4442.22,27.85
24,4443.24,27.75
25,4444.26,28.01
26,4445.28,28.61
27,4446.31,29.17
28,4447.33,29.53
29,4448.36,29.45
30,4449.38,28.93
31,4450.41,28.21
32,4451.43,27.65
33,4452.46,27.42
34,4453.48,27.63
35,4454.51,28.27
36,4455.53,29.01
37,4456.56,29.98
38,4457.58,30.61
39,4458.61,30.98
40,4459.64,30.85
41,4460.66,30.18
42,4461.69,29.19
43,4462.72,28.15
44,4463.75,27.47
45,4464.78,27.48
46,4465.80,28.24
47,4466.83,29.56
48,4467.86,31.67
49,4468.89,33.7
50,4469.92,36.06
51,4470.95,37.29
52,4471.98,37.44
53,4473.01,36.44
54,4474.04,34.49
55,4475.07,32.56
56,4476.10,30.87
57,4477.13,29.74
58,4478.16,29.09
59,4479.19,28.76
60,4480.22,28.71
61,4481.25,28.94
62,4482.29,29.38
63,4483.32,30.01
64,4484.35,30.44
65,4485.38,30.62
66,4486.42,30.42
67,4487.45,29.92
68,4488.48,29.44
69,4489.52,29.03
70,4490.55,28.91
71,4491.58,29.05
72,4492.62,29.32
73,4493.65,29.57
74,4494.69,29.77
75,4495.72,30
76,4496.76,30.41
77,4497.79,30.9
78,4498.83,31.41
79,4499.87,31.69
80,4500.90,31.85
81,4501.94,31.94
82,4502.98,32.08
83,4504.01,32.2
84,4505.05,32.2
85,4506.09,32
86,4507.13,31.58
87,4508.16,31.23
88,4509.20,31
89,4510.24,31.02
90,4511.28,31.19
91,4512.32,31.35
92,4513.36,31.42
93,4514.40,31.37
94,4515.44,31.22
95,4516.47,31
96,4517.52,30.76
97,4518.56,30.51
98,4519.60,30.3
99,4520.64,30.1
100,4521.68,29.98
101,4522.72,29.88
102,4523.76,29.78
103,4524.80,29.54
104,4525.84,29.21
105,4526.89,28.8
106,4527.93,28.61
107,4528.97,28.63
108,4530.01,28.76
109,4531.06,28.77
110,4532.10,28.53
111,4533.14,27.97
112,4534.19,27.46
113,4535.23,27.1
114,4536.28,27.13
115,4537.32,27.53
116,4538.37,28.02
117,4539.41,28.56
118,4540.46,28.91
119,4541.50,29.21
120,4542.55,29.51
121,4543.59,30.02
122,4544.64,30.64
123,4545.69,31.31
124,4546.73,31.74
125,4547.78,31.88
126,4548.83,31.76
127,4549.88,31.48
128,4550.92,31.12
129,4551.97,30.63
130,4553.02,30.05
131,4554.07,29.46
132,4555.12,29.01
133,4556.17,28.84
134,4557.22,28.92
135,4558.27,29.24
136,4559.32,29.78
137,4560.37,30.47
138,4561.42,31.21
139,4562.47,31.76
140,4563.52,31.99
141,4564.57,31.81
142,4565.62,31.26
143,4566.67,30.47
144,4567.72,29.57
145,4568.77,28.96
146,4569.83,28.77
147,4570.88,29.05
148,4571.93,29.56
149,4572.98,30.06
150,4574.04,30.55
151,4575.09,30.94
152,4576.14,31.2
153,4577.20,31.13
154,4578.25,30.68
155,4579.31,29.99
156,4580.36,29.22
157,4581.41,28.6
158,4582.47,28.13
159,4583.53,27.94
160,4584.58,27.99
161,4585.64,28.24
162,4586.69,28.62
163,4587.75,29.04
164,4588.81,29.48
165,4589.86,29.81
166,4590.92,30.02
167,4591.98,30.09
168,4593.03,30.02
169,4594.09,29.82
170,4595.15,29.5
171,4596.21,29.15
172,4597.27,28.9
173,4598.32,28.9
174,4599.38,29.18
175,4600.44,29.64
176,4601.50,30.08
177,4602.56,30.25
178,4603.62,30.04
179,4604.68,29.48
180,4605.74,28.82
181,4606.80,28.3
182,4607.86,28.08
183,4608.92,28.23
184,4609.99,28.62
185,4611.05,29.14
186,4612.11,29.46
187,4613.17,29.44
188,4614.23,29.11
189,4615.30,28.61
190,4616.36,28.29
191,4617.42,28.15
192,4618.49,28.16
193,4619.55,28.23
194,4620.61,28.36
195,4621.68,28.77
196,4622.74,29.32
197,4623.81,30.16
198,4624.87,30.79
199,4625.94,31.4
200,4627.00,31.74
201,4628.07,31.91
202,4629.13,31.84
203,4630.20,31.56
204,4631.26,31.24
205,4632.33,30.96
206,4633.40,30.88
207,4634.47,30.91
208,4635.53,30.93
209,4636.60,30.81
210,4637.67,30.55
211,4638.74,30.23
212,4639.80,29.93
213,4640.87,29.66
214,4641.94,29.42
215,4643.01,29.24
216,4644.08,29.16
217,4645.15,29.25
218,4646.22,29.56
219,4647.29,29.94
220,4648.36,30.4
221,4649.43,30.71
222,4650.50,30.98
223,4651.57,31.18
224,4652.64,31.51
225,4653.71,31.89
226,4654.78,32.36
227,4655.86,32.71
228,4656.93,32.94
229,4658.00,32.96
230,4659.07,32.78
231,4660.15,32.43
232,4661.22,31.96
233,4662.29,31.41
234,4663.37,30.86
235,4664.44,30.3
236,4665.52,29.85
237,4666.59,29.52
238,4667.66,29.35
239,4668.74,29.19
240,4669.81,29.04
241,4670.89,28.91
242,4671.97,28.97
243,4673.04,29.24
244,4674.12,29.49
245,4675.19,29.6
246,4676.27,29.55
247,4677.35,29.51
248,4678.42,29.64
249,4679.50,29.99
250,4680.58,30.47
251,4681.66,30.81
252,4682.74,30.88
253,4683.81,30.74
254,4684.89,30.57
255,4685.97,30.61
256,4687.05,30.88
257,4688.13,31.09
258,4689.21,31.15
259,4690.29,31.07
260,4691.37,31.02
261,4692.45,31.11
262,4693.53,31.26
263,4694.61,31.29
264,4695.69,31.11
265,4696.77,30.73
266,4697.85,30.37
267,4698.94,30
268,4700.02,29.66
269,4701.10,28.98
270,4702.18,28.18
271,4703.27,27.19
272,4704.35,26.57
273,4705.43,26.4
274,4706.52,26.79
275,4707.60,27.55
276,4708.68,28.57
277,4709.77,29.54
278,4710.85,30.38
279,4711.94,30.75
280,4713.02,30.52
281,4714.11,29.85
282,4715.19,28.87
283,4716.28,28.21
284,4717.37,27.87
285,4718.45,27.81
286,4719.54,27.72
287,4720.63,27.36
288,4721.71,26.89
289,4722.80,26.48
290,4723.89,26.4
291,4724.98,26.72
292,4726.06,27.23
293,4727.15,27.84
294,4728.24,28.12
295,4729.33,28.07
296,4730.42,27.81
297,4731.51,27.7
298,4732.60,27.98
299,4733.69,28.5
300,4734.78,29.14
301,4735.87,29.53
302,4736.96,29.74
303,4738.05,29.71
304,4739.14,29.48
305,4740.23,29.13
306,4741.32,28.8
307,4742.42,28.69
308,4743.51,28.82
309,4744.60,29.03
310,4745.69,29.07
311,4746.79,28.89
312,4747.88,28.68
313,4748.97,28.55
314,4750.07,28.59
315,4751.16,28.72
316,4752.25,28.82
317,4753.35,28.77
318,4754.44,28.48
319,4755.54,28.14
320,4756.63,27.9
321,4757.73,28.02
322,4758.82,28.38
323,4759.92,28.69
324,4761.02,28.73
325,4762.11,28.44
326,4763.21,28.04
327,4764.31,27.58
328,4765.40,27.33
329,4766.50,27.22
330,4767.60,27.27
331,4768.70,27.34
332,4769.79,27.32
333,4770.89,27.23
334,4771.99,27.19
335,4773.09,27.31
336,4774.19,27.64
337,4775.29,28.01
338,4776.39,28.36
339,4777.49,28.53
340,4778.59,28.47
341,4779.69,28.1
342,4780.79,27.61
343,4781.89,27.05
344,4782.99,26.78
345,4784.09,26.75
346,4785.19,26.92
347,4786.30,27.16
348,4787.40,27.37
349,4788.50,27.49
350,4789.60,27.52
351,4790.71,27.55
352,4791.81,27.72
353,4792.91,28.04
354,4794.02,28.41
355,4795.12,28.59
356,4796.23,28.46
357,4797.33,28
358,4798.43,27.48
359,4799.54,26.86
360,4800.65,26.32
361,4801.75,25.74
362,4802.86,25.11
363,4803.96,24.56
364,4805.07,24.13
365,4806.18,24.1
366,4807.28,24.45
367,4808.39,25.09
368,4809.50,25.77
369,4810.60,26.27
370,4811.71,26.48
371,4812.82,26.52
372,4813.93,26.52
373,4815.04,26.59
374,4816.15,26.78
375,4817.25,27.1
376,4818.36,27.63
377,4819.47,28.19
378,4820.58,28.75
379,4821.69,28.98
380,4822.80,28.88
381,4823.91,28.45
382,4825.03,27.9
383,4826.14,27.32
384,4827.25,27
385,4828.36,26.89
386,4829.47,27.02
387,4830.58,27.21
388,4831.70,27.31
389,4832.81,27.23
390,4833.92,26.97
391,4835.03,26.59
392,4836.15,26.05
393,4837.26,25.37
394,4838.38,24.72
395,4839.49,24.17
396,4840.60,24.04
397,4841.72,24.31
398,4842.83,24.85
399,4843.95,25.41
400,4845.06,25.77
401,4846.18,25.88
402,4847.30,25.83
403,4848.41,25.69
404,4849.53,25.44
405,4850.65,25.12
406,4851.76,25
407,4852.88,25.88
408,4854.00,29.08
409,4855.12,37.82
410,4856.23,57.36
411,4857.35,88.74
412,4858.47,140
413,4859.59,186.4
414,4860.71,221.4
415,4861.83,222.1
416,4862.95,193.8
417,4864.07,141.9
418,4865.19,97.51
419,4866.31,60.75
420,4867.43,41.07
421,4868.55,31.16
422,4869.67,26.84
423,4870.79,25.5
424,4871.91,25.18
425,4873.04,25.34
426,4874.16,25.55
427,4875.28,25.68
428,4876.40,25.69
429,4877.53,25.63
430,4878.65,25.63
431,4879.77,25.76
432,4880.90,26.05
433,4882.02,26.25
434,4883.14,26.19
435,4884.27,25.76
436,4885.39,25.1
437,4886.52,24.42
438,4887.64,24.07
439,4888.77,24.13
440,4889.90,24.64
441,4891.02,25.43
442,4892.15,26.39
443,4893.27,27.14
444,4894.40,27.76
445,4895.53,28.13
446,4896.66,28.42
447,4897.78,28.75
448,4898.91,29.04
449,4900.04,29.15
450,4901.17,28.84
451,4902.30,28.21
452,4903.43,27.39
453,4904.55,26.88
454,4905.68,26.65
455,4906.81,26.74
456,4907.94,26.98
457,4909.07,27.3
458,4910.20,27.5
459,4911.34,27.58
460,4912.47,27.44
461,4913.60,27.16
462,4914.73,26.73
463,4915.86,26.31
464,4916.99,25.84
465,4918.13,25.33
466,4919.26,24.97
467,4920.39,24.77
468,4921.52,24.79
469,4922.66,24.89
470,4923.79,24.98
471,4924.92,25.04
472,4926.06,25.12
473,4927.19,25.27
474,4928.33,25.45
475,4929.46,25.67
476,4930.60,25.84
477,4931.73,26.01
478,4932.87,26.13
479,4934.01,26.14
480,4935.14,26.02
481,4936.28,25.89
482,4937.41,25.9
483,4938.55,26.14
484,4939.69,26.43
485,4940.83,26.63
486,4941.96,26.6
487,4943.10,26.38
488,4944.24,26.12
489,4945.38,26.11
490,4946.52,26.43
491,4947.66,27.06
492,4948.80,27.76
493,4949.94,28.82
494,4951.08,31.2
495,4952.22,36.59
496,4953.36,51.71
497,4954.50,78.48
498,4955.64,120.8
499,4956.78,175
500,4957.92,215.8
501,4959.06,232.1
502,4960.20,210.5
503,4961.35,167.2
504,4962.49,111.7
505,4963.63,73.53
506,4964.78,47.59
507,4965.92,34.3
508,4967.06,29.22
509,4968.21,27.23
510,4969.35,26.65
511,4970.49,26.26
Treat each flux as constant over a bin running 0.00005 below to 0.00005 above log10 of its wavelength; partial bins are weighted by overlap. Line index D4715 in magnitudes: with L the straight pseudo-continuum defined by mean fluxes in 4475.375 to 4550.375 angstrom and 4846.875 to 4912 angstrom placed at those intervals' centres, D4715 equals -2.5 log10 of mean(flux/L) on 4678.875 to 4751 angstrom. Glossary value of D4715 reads 0.32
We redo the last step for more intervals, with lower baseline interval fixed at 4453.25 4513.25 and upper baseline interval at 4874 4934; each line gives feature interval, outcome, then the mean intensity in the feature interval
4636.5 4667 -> -0.07 mag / 30.9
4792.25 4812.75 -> 0.04 mag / 26.3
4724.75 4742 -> -0.02 mag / 28.5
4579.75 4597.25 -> 0.02 mag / 29.1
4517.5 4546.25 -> 0.04 mag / 29.1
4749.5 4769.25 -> -0.01 mag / 28.1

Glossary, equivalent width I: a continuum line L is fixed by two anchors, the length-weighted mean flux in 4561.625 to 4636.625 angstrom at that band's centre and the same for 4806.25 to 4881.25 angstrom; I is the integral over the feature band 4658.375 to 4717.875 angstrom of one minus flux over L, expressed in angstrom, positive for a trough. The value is 8.5 angstrom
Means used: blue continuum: 29.7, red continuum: 43.9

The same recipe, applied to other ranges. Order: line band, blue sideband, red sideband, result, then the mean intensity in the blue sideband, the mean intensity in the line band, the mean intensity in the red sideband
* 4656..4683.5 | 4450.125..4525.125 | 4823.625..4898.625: 4.9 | 30.6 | 30.4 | 43.7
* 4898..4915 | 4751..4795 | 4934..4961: 8.8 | 27.8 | 27.6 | 66.3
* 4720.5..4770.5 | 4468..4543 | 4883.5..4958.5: 6.9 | 30.5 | 28.2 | 34.4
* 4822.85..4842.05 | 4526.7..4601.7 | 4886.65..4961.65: 6.1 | 29.6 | 26.5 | 42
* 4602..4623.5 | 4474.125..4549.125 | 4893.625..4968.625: 3.1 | 30.1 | 28.9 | 45.2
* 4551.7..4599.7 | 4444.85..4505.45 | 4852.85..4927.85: 5.6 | 30.4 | 29.7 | 43.9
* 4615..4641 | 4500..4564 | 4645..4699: 0.3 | 30.2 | 30.2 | 30.7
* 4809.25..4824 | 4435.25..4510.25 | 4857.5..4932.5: 4.7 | 30.2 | 27.4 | 42.6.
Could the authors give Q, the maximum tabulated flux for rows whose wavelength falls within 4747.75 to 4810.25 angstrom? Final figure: 28.82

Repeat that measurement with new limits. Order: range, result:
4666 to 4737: 31.29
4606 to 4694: 32.96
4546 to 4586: 31.99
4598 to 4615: 30.25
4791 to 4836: 28.98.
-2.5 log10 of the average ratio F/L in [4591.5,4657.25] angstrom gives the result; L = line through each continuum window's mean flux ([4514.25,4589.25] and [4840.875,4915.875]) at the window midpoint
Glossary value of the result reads 0.100 mag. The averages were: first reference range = 29.7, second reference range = 43.9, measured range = 30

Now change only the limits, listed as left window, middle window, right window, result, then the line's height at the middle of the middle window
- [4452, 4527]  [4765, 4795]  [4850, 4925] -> 0.41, 40.3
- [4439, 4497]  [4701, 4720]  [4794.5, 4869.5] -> 0.35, 39.3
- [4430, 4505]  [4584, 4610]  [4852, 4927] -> 0.18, 34.4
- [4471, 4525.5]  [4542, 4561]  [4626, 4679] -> 0.02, 30.8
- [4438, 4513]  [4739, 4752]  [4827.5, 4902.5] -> 0.34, 39.6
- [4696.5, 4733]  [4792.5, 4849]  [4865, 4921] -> 0.07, 28.4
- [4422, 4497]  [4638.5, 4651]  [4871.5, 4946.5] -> -0.05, 28.6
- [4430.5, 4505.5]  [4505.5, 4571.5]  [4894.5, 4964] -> 0.09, 32.6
